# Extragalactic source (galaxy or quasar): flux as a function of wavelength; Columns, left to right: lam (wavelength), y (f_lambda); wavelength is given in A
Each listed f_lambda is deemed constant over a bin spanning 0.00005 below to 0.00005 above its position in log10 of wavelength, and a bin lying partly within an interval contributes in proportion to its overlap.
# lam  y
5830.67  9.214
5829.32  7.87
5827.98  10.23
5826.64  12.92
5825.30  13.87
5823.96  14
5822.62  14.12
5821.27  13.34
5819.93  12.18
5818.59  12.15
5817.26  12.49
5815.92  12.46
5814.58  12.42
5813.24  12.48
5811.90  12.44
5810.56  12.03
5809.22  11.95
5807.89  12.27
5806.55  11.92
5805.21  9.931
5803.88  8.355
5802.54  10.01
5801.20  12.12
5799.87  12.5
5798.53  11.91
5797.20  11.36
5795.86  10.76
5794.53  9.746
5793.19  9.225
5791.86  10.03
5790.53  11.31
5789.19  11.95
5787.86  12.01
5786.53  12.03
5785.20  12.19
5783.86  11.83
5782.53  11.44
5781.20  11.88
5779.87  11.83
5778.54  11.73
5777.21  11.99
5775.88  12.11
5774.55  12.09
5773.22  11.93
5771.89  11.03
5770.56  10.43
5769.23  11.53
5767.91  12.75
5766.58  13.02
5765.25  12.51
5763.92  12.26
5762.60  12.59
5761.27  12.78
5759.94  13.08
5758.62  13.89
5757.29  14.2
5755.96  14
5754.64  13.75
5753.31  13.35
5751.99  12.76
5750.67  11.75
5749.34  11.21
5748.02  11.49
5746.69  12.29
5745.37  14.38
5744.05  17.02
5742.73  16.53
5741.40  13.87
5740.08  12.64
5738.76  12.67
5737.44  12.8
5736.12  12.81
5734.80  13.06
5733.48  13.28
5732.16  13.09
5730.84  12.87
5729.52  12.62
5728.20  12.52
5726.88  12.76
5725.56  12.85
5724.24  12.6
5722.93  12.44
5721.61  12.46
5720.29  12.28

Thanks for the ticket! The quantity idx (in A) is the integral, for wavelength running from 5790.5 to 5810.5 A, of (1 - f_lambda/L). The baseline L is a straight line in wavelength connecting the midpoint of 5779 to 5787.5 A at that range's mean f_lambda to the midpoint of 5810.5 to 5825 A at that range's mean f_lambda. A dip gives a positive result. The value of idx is 2.3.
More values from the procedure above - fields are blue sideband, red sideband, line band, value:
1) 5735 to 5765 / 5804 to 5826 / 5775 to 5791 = 1.2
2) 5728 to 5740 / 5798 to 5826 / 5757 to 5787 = 0.8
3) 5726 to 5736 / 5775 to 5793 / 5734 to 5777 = -2.0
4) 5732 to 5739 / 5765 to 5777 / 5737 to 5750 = -0.8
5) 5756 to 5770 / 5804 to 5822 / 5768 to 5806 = 3.7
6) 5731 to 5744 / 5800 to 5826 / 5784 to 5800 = 1.7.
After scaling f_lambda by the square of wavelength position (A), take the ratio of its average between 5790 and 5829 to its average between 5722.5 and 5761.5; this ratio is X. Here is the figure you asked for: 0.9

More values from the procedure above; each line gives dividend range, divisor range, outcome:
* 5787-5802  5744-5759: 0.86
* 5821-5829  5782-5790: 1.09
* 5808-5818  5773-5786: 1.05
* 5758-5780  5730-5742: 0.95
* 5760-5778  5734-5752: 0.92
